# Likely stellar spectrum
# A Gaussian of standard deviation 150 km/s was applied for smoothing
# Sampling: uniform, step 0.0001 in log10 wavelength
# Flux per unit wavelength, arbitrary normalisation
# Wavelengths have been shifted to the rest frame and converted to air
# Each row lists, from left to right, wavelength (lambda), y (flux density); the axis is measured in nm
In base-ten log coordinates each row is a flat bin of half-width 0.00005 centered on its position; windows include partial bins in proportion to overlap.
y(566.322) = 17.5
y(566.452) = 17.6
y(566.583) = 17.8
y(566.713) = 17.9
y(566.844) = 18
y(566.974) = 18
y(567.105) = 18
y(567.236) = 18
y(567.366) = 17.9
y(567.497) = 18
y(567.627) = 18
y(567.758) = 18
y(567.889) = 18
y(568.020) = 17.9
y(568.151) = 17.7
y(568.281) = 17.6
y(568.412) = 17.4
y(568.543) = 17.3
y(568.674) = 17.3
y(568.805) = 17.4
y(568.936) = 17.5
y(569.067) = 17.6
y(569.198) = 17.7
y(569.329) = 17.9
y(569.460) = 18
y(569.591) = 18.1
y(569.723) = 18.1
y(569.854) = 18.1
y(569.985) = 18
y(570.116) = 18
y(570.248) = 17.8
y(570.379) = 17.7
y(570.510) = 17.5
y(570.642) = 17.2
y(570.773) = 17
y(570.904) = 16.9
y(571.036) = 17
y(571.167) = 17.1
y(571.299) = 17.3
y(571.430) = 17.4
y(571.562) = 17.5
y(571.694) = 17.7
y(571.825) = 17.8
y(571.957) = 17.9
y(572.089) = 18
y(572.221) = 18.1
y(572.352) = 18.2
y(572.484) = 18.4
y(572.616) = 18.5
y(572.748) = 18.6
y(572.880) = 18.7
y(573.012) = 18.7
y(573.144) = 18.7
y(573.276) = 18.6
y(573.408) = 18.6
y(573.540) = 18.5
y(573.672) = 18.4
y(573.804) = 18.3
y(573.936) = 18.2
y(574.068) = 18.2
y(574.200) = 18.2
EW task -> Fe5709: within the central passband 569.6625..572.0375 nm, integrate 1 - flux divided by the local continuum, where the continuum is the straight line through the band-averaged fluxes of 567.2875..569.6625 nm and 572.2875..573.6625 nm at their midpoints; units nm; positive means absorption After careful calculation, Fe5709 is 0.08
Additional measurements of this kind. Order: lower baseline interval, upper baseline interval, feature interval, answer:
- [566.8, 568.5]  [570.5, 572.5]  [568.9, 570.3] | -0.02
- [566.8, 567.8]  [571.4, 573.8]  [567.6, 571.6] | 0.11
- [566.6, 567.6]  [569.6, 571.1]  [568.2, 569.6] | 0.01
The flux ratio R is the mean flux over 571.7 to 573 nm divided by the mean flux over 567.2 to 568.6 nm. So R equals 1.0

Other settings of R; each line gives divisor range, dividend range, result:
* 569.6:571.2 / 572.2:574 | 1.05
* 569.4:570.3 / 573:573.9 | 1.03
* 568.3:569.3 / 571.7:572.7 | 1.04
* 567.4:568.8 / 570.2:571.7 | 0.98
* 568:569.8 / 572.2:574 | 1.05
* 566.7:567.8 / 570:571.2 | 0.97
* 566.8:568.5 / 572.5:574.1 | 1.03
